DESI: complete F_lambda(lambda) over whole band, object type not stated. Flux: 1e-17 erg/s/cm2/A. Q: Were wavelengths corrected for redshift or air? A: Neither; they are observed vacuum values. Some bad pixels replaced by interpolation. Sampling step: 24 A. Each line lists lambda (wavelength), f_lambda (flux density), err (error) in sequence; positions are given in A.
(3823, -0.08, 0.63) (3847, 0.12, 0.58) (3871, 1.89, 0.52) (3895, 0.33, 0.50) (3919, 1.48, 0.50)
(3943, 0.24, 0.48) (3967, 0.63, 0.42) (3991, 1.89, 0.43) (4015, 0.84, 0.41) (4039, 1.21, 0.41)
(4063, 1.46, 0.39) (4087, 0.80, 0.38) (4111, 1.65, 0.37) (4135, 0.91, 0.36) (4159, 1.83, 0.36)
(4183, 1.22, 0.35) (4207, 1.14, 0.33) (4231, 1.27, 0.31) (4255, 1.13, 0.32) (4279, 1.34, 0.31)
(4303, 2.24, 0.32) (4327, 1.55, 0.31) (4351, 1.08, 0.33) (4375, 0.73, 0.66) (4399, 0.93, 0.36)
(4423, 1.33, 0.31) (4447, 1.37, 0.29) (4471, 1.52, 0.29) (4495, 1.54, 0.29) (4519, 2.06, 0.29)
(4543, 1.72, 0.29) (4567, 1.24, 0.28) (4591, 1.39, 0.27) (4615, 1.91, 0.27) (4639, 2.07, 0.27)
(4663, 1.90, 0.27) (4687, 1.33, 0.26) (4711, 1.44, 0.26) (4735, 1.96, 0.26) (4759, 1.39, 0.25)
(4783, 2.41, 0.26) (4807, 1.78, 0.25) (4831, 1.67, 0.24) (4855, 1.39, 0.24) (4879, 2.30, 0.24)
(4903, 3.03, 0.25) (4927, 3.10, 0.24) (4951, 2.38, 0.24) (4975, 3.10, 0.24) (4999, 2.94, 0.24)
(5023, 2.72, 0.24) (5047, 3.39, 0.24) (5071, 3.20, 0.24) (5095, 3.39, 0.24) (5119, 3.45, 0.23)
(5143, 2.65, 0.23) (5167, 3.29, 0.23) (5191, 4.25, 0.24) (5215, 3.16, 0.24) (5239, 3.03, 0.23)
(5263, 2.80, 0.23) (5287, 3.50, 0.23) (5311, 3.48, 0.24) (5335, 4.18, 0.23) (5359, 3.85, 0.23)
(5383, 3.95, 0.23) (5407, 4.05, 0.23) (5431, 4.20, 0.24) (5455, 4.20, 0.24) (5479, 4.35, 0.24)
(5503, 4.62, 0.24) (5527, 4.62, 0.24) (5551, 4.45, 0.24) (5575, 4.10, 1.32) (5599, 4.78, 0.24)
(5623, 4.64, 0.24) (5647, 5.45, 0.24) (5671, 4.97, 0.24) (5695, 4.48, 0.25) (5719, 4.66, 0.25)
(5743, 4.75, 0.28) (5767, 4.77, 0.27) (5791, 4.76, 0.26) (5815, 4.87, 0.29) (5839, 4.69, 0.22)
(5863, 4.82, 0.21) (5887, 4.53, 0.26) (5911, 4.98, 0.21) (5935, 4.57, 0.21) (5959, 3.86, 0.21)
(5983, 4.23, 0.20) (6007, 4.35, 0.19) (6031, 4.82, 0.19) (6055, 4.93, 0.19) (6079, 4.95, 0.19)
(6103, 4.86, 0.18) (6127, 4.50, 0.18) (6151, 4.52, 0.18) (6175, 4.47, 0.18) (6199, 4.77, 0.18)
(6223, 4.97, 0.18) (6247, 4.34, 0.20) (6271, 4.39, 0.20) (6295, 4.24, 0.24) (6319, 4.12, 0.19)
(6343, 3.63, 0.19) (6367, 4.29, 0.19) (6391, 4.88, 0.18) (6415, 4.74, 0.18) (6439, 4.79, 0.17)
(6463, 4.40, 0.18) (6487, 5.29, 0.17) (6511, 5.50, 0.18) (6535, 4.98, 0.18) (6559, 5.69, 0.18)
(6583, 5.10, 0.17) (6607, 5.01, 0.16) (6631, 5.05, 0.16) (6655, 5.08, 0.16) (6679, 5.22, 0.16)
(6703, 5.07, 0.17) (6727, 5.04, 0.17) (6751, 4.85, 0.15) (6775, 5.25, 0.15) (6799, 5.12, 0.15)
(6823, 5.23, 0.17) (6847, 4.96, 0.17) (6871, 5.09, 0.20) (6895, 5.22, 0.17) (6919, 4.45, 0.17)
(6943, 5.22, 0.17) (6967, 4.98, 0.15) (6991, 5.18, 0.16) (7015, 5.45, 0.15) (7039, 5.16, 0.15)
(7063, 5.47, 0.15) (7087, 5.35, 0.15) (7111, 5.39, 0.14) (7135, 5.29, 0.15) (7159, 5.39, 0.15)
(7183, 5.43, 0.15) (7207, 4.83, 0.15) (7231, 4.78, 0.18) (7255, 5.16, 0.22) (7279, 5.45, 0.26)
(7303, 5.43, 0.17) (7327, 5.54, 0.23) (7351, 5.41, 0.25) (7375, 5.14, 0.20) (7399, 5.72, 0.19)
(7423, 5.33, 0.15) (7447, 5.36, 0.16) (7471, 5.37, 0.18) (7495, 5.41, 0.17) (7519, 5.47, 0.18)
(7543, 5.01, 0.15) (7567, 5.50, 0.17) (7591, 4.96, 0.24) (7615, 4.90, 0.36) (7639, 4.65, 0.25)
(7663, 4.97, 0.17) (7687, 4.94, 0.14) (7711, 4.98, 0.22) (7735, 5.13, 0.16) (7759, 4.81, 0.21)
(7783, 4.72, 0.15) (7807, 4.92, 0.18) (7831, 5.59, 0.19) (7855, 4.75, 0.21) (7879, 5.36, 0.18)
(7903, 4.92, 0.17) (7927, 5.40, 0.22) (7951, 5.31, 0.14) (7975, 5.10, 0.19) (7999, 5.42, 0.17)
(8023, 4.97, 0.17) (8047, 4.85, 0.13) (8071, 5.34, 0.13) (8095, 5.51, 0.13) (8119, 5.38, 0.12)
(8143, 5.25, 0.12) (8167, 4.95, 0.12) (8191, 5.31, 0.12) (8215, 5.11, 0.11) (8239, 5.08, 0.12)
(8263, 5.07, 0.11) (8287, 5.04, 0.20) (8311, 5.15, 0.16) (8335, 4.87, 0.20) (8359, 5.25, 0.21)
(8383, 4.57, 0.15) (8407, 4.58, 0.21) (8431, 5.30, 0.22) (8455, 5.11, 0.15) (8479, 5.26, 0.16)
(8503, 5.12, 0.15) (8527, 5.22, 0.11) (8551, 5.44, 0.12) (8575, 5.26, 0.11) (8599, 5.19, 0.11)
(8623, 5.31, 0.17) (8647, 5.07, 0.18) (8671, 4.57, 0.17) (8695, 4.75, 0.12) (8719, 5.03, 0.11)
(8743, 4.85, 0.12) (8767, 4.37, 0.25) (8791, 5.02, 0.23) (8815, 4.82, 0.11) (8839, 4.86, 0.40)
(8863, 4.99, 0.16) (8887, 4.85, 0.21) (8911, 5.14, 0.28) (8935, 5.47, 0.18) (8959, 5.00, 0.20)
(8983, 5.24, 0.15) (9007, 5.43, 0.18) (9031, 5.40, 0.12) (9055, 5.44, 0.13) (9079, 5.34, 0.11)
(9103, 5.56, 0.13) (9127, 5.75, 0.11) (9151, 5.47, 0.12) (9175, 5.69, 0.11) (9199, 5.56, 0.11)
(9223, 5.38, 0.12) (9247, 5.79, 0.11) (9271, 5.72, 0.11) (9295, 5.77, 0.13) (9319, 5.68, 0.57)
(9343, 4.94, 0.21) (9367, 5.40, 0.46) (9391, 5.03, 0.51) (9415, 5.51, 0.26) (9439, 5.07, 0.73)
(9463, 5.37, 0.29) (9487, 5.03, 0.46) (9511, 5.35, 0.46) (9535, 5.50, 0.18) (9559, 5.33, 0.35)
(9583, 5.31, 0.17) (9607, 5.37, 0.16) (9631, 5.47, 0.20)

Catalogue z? 0.224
